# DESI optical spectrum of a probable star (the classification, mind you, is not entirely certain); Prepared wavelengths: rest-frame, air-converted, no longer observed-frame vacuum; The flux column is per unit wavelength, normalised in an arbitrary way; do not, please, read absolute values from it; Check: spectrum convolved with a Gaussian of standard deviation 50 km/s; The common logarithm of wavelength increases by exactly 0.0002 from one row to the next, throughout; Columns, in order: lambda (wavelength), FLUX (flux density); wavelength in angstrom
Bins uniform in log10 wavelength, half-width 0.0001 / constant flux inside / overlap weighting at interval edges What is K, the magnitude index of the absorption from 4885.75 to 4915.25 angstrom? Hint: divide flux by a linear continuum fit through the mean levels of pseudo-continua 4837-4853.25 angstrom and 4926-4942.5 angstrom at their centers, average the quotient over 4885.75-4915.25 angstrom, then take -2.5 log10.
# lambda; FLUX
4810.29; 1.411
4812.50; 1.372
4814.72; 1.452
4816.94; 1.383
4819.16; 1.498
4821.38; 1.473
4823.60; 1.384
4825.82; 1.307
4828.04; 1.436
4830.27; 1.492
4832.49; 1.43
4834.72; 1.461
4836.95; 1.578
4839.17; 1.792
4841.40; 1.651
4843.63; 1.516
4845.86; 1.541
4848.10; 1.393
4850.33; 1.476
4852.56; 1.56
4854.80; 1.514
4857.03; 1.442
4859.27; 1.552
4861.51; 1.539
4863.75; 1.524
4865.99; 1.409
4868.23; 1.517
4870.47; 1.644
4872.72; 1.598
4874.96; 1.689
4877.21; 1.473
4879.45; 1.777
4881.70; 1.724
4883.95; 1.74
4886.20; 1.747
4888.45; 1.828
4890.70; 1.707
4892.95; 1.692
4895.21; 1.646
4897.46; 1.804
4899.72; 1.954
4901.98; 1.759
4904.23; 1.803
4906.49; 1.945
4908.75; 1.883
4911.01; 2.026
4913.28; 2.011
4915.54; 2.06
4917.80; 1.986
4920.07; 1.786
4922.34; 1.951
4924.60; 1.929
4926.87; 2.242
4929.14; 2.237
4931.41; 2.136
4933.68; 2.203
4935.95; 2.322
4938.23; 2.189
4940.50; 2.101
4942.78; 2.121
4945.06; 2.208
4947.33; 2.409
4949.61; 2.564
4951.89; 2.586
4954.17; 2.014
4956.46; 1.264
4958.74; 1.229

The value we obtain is 0.07 mag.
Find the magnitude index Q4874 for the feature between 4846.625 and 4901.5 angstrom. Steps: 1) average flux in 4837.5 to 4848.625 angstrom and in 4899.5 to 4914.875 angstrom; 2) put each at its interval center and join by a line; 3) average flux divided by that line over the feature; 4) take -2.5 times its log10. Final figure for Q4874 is 0.08 mag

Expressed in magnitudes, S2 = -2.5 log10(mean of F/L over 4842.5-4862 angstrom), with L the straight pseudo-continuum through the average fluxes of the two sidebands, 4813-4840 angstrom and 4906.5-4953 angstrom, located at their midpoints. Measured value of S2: 0.09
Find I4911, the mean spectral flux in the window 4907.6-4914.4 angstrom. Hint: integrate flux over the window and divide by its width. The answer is 1.97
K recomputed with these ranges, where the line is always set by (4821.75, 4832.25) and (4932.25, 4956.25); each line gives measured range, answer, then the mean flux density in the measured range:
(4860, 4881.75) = 0.09 mag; 1.58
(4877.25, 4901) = 0.06 mag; 1.75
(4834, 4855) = -0.01 mag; 1.55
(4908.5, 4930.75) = 0.02 mag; 2.02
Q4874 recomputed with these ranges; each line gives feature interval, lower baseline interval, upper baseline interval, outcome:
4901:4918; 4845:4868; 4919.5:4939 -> 0.01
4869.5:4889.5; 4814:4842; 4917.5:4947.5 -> 0.07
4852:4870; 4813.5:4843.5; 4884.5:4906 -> 0.08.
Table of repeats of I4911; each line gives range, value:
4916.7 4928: 1.98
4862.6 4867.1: 1.47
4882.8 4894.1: 1.74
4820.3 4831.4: 1.42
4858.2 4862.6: 1.54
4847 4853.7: 1.48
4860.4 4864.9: 1.53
